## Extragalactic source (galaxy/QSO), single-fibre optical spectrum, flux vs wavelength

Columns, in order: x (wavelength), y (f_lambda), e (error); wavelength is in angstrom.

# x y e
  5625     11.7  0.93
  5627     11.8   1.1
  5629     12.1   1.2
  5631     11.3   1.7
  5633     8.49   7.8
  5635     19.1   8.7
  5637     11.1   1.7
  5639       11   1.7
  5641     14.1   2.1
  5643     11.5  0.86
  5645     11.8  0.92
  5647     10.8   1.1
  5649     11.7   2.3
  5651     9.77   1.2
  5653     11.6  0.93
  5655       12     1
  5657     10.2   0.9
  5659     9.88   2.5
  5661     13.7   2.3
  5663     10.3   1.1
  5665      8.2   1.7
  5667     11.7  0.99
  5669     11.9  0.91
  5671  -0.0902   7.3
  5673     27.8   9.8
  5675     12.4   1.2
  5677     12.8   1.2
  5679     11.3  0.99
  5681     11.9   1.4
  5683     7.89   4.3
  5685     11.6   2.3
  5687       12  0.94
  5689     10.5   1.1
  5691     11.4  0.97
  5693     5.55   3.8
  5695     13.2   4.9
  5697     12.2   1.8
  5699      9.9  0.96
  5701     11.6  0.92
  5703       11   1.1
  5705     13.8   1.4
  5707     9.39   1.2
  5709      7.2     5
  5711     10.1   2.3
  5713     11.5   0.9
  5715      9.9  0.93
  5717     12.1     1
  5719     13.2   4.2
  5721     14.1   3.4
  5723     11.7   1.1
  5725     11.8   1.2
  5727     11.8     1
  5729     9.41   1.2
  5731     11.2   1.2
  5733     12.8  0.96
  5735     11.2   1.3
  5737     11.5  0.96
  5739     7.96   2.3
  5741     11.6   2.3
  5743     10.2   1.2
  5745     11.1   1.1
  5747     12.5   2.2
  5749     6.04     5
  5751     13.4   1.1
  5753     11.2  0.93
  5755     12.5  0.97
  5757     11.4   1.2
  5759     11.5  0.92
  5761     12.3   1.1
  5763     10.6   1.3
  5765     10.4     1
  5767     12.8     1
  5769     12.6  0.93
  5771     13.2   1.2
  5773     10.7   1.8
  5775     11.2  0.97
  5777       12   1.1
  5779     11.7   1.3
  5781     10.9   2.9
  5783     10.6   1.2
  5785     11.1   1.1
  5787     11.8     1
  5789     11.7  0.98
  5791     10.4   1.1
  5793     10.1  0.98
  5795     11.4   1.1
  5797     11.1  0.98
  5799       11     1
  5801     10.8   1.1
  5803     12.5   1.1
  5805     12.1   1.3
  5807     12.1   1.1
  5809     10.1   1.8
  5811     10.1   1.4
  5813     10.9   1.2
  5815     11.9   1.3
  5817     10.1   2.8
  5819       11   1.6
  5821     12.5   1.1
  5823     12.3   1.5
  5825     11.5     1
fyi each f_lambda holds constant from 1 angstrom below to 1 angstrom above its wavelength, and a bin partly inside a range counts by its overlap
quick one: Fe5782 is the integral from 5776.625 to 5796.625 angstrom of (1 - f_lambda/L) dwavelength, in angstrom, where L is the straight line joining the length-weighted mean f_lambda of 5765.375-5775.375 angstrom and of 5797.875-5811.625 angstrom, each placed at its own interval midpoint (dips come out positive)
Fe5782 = 0.9 angstrom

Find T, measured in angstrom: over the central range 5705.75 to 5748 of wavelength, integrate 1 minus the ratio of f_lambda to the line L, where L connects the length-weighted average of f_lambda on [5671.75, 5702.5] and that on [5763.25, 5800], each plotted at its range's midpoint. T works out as 2.4 angstrom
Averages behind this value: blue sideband 12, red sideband 11.4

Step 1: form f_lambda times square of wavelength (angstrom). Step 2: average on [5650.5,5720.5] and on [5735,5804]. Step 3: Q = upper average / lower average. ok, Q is 1.04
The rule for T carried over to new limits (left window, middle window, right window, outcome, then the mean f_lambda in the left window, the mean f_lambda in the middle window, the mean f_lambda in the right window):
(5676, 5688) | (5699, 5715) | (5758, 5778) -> 1.2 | 11.2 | 10.6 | 11.7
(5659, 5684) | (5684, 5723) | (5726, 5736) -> 1.1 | 11.6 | 11.1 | 11.3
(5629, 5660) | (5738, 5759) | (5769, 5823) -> 1.1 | 11.6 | 10.8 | 11.3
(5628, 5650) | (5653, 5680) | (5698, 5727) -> 0.2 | 12.1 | 11.7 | 11.3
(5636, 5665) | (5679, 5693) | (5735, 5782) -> 0.9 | 11.3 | 10.5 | 11.3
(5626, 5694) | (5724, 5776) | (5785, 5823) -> 0.2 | 11.4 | 11.3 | 11.2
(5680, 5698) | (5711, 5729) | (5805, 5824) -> -1.5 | 10.7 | 11.8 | 11.3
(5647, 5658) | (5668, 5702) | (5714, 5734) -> -0.1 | 11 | 11.4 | 11.8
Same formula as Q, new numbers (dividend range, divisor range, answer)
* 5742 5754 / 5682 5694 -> 1.12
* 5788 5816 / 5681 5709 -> 1.08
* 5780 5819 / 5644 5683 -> 1.01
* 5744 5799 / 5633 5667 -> 1.02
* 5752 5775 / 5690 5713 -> 1.14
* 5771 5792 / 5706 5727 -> 1.04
